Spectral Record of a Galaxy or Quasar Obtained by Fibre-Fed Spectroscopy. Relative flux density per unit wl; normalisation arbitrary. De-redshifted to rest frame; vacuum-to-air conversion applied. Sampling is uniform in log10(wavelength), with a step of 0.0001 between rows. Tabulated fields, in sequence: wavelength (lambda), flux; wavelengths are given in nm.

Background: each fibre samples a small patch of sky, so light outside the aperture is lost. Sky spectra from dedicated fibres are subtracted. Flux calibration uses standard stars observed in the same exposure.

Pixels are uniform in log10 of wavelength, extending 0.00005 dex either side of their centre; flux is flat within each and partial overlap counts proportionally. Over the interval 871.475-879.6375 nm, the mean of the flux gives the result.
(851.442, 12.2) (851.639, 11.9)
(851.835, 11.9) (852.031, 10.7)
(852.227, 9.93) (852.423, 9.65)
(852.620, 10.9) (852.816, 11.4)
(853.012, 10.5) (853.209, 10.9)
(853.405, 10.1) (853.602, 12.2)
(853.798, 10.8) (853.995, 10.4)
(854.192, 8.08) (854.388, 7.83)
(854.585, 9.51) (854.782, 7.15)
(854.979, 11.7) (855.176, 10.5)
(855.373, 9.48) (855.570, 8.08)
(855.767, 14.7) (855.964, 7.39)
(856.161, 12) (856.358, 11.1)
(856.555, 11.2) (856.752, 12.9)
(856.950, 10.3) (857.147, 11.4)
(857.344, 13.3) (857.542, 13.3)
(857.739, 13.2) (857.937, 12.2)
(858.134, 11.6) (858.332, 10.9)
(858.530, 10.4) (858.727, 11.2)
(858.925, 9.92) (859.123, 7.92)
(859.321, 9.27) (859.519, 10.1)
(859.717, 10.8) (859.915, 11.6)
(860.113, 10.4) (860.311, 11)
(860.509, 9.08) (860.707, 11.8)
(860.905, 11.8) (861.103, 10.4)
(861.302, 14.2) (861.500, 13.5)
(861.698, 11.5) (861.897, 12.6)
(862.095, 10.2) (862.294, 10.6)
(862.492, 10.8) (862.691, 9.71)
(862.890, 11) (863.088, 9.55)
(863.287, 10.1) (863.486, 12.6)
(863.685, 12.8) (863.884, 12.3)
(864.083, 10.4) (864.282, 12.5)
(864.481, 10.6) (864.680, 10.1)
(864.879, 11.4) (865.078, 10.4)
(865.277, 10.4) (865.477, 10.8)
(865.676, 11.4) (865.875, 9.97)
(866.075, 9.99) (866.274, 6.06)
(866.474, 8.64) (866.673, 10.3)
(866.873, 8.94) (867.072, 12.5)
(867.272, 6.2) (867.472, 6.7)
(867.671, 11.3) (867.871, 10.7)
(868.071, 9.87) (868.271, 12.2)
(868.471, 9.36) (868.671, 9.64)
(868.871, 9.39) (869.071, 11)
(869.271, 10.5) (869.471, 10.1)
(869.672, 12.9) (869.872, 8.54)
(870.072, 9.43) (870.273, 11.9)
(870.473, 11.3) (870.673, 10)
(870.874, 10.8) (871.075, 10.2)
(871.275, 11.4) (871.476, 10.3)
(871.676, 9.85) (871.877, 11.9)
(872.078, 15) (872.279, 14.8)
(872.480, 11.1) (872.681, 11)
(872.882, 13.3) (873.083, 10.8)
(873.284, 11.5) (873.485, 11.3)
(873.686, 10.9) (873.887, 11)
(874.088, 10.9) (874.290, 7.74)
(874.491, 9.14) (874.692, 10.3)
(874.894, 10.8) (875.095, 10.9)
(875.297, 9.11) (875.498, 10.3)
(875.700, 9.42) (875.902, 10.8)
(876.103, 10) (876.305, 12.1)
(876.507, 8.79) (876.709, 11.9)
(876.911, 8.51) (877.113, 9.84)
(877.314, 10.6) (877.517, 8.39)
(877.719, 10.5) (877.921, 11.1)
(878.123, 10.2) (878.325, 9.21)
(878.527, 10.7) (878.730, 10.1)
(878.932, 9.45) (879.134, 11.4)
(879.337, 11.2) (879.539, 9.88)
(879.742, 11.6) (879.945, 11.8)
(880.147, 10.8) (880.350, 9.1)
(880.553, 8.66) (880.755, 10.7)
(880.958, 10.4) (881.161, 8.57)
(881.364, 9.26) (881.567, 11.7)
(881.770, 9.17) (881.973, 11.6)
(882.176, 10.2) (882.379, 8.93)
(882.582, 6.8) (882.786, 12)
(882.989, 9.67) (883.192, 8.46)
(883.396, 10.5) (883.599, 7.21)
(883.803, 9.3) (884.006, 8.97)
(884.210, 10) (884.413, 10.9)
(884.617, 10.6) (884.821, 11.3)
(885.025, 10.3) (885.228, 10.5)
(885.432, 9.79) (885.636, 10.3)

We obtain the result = 10.6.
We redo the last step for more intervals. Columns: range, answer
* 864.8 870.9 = 10.1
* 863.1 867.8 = 10.3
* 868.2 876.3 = 10.8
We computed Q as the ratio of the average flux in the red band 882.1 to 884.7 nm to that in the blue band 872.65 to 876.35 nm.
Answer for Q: 0.9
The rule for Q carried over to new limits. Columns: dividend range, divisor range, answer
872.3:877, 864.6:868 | 1.08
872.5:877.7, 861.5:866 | 0.94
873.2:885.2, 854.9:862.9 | 0.91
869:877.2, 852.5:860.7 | 1.01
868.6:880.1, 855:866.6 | 0.97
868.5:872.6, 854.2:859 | 1.01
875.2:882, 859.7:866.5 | 0.93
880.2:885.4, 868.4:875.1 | 0.90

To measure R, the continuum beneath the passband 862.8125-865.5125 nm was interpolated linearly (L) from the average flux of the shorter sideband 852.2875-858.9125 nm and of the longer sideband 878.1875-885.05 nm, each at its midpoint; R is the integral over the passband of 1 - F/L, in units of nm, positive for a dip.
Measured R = -0.14 nm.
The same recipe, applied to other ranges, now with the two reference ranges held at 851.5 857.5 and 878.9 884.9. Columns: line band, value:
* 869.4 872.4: -0.29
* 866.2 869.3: 0.22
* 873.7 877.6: 0.04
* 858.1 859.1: 0.00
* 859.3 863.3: -0.20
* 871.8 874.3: -0.38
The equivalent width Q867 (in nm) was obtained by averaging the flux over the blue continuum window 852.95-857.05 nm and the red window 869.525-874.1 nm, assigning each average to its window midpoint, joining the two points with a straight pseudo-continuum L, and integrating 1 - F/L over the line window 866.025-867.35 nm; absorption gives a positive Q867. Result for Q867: 0.25 nm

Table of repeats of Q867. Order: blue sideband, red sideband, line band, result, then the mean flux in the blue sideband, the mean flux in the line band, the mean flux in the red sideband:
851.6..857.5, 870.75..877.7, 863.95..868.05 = 0.266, 10.6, 9.98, 10.7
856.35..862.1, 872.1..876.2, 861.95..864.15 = 0.047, 11.3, 11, 10.8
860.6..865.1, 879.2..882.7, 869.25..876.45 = -0.157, 11.4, 10.9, 10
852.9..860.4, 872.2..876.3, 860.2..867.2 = -0.084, 10.7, 10.8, 10.8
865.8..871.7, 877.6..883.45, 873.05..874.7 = -0.055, 10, 10.4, 10.1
